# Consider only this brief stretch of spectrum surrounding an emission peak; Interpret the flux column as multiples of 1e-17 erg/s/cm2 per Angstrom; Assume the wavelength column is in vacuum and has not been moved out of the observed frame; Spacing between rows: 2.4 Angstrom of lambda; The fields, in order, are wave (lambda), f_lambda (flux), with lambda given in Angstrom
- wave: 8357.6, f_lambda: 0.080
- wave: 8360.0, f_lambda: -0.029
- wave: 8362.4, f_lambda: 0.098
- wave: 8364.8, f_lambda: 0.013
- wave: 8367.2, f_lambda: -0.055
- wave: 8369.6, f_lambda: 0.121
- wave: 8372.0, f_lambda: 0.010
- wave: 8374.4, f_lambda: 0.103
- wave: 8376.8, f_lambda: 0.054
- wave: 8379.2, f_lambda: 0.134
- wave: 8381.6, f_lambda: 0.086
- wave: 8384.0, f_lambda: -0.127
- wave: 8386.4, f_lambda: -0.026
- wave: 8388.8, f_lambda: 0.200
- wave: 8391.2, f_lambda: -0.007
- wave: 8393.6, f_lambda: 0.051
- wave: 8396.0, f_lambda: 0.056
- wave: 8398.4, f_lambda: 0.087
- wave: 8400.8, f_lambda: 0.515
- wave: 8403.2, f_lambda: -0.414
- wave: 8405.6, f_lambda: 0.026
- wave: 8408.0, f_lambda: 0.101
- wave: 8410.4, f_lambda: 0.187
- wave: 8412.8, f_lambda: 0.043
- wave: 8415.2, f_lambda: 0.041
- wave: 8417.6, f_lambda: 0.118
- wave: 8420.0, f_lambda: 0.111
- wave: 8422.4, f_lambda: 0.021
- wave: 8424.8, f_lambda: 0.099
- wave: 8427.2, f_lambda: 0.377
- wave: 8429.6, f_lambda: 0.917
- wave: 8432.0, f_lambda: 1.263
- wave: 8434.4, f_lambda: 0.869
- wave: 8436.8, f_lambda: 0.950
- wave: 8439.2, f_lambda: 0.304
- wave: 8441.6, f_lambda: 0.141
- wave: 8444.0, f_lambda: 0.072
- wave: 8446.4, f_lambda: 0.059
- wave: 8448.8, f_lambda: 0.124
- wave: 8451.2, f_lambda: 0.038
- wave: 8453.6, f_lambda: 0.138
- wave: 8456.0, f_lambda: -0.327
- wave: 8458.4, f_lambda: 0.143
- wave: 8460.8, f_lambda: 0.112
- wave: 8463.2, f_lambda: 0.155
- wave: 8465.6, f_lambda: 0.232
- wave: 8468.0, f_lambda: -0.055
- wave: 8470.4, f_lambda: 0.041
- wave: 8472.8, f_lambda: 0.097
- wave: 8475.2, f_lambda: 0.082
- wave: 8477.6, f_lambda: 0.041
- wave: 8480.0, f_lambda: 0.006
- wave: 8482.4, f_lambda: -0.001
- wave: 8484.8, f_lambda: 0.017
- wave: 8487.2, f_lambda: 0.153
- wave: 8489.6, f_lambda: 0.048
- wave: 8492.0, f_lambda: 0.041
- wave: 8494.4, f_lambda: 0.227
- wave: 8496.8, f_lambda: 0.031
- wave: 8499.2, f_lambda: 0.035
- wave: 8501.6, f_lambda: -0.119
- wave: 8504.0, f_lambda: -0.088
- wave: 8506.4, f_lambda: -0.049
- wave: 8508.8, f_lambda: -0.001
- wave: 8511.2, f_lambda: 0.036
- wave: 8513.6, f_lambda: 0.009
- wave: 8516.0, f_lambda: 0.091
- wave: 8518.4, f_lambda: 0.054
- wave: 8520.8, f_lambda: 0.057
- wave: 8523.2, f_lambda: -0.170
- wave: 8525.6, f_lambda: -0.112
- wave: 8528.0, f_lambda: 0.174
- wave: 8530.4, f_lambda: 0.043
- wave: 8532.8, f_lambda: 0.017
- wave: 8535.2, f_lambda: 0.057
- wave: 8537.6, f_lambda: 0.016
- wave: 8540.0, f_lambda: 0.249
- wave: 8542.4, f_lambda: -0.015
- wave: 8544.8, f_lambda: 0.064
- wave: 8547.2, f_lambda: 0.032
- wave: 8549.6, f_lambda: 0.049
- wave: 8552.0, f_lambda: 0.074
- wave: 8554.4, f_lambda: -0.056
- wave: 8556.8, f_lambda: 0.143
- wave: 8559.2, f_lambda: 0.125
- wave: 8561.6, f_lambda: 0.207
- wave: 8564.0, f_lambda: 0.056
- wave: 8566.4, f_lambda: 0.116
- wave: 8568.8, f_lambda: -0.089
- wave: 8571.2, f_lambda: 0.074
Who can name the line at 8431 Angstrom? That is [O II] 3727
